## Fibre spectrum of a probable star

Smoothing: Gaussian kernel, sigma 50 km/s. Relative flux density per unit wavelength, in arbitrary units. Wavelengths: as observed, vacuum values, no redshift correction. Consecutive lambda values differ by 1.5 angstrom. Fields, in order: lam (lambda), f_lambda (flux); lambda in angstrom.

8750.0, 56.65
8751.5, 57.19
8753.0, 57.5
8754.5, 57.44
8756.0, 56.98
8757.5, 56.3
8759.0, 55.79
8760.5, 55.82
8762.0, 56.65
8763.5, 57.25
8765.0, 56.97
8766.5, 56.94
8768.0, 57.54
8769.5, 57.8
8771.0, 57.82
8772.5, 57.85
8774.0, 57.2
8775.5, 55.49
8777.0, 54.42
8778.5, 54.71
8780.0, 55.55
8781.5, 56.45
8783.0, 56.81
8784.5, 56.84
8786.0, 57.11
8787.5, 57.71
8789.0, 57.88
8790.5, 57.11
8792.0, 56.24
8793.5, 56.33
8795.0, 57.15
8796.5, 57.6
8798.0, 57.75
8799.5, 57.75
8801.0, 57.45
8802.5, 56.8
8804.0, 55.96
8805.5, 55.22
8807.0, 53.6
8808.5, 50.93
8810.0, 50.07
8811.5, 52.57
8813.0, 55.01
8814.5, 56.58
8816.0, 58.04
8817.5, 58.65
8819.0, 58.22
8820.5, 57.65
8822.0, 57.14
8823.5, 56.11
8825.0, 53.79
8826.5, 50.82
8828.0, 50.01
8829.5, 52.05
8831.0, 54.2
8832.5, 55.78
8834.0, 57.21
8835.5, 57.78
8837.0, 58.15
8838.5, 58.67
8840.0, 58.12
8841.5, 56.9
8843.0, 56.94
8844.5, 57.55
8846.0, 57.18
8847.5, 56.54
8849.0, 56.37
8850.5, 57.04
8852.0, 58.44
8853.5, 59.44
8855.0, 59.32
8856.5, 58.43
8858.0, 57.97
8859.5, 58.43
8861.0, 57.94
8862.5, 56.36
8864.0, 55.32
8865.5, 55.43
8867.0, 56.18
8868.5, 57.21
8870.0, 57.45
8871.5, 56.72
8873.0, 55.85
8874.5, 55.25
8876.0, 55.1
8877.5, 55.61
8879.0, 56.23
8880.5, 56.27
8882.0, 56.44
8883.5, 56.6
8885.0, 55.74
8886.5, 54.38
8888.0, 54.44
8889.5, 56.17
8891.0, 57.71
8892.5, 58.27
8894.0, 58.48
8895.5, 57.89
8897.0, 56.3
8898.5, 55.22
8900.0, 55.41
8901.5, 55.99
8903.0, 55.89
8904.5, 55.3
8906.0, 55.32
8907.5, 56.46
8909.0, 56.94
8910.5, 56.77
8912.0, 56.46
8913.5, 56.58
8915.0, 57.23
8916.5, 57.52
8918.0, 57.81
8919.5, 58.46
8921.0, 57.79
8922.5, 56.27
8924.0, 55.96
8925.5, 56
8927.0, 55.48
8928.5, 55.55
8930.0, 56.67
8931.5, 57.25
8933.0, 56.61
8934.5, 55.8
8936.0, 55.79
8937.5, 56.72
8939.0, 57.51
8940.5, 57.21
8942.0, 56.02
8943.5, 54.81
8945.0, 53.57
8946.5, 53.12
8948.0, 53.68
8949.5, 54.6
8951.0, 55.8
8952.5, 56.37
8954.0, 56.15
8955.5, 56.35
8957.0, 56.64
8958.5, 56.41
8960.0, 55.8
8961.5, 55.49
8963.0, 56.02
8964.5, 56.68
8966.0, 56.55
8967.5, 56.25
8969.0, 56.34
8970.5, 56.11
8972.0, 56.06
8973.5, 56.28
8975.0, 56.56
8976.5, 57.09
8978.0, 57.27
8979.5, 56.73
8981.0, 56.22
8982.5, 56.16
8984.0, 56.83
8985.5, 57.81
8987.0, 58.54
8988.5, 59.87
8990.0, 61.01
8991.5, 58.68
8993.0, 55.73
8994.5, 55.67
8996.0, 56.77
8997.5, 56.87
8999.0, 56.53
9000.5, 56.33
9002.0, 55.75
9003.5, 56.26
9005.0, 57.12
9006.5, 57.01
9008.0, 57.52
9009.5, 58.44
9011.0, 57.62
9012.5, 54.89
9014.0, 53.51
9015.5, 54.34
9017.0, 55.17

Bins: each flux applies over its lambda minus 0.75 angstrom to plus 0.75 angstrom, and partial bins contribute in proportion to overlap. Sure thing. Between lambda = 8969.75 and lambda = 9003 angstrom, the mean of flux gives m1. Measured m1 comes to 57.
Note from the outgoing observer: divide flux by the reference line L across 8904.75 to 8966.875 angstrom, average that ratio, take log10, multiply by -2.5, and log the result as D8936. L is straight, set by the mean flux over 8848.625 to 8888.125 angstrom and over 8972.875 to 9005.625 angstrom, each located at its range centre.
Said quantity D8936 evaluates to 0.01 mag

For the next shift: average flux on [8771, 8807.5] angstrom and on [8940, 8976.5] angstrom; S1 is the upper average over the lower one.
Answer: 0.99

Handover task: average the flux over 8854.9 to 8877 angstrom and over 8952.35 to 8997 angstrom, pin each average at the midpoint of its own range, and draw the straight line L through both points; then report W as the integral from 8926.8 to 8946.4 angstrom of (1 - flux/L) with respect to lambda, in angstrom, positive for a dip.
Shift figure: 0.28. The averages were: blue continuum 56.8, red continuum 56.8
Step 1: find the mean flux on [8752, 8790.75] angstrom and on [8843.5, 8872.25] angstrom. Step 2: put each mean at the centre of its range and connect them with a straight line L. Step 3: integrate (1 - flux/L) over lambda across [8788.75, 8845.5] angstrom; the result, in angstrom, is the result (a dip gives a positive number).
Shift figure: 1.13 angstrom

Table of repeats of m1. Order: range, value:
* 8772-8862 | 56.4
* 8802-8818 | 54.8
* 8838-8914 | 56.7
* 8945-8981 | 56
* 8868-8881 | 56.2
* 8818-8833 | 54.6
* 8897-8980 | 56.2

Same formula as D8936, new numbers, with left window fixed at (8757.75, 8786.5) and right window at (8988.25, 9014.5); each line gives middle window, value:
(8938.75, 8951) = 0.04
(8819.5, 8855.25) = 0.01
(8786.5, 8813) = 0.02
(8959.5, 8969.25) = 0.01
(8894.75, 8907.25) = 0.02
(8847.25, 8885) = 0.00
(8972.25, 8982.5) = 0.01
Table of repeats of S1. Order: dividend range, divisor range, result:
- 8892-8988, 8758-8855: 1.00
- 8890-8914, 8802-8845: 1.02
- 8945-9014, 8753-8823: 1.00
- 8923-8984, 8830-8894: 0.99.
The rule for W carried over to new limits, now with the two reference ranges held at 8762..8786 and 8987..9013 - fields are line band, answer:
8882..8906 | 0.3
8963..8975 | 0.2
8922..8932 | 0.2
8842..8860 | -0.3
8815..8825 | -0.1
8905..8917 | 0.1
